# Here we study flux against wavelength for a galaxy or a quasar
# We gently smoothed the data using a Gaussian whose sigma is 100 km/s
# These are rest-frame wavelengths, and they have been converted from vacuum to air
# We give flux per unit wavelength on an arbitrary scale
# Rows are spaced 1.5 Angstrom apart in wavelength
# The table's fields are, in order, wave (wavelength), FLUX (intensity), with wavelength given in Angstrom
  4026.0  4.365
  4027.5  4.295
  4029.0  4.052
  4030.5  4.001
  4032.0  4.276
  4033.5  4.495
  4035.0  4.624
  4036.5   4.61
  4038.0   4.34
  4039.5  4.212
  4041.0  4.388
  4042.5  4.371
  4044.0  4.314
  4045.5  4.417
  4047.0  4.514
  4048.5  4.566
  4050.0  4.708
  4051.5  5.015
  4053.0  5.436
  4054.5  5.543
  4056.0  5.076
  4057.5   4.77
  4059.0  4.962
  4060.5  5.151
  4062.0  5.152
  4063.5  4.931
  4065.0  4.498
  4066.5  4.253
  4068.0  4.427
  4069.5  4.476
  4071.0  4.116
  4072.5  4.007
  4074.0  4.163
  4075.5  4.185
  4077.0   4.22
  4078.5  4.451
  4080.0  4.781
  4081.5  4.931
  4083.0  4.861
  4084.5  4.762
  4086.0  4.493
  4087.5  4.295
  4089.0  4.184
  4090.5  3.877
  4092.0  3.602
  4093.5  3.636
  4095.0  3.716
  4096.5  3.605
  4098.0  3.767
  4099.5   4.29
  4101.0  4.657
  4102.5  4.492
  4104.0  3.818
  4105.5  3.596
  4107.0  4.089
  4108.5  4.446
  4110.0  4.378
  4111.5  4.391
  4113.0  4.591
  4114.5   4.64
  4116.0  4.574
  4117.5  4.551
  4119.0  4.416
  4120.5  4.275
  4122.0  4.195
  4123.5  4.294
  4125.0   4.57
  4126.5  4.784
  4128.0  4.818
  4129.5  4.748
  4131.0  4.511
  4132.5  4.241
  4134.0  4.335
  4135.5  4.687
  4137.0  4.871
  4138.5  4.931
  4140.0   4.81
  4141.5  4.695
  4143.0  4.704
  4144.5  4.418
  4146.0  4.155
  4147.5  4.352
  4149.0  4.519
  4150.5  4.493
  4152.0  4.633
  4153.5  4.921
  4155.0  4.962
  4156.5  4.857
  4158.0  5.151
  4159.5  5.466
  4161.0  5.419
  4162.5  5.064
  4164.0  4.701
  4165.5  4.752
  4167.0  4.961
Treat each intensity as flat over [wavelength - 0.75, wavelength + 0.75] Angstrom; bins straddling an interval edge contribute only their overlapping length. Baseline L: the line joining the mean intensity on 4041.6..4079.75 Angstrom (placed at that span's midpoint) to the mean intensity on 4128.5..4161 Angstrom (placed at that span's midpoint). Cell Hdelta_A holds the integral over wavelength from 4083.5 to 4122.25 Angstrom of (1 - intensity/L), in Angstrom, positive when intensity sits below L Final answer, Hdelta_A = 3.81 Angstrom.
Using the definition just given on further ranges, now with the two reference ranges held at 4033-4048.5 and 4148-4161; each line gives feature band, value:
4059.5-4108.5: 3.23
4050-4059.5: -1.30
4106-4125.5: 1.38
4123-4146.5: 1.02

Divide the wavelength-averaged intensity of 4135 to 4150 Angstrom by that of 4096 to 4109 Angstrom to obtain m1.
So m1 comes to 1.1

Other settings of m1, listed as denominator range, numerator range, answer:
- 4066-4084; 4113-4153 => 1.03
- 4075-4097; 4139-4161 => 1.12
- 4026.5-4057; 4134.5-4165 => 1.05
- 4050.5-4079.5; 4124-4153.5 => 0.98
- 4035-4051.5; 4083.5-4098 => 0.90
